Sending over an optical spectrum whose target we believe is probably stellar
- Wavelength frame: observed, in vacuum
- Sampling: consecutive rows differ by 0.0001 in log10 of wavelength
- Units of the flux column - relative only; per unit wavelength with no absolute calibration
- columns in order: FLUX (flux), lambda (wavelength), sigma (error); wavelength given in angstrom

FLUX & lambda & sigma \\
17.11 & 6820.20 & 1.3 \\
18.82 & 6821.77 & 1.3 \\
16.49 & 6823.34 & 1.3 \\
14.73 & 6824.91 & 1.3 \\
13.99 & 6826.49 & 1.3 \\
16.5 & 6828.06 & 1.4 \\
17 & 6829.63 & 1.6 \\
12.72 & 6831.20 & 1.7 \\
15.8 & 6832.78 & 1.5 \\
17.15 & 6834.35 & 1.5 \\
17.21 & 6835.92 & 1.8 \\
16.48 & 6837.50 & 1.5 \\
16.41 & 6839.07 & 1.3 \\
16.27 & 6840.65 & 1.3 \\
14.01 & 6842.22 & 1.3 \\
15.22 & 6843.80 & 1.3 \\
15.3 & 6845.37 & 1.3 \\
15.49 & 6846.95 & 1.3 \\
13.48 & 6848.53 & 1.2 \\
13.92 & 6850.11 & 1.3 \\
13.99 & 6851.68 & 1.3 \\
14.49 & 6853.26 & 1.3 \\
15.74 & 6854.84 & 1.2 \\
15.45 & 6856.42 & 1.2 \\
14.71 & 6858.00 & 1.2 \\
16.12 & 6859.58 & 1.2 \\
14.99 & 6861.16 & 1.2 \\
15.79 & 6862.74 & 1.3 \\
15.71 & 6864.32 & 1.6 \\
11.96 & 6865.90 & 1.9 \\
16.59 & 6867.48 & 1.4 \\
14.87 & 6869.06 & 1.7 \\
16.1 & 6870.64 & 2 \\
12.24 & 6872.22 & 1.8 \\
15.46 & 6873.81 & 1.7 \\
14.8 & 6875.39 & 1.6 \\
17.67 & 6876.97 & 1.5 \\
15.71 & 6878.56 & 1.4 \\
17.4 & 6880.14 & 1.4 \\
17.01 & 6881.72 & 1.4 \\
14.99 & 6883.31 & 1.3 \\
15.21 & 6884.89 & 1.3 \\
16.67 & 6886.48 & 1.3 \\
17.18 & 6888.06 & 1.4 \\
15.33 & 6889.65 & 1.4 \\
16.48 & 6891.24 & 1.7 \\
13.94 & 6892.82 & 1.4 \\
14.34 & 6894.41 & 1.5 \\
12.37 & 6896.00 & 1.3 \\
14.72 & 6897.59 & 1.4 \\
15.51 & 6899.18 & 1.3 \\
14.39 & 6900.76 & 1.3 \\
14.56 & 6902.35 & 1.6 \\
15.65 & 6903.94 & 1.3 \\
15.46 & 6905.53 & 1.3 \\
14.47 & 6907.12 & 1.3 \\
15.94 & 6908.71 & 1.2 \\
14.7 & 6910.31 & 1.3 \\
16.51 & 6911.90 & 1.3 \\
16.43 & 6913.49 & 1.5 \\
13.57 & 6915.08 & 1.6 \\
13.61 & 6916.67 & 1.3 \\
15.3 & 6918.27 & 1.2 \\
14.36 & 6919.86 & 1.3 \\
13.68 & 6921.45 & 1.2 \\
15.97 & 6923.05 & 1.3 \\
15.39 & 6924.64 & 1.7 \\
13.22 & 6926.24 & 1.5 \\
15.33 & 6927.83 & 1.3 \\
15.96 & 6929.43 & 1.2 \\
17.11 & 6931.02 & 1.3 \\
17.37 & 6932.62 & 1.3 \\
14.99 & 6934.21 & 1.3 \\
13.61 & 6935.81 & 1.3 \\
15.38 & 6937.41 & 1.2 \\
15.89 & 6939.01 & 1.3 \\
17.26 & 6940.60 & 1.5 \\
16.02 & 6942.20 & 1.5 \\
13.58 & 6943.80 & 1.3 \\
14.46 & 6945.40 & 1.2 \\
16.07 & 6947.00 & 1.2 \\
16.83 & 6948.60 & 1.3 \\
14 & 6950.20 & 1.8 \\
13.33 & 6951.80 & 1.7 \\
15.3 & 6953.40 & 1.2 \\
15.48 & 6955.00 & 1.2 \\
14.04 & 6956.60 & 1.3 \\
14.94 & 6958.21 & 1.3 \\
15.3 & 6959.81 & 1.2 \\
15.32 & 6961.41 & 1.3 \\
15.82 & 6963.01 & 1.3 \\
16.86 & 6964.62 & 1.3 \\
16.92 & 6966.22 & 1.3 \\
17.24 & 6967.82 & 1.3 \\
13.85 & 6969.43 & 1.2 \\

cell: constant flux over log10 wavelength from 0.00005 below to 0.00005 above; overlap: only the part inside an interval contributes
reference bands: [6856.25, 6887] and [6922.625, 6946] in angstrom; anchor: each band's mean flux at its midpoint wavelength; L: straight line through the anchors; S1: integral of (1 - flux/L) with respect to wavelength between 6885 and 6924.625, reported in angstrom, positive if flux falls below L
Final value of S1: 1.0 angstrom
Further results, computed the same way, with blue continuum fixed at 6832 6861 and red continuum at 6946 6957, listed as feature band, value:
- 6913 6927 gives 0.5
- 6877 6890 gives -0.9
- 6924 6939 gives -0.3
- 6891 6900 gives 0.5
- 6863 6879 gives 0.2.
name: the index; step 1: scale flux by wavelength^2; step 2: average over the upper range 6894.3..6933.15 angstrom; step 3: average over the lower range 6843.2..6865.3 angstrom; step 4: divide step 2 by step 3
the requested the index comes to 1.0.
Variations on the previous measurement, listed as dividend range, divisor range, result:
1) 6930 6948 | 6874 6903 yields 1.03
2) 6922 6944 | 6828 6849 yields 1.02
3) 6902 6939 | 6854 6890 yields 0.99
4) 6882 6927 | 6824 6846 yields 0.98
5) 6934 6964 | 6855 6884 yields 1.00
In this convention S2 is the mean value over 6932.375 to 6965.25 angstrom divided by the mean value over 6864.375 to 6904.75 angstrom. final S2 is 1.00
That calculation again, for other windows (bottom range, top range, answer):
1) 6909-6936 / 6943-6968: 1.01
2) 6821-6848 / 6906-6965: 0.96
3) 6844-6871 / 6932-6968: 1.03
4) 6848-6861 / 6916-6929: 0.99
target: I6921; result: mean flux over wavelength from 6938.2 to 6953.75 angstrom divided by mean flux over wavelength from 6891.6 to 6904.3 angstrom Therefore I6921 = 1.1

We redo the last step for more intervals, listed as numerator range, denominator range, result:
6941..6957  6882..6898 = 0.99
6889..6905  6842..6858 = 1.00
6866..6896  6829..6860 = 1.01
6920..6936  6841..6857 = 1.04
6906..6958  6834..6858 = 0.99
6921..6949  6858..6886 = 1.00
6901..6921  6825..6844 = 0.96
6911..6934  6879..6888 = 0.94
